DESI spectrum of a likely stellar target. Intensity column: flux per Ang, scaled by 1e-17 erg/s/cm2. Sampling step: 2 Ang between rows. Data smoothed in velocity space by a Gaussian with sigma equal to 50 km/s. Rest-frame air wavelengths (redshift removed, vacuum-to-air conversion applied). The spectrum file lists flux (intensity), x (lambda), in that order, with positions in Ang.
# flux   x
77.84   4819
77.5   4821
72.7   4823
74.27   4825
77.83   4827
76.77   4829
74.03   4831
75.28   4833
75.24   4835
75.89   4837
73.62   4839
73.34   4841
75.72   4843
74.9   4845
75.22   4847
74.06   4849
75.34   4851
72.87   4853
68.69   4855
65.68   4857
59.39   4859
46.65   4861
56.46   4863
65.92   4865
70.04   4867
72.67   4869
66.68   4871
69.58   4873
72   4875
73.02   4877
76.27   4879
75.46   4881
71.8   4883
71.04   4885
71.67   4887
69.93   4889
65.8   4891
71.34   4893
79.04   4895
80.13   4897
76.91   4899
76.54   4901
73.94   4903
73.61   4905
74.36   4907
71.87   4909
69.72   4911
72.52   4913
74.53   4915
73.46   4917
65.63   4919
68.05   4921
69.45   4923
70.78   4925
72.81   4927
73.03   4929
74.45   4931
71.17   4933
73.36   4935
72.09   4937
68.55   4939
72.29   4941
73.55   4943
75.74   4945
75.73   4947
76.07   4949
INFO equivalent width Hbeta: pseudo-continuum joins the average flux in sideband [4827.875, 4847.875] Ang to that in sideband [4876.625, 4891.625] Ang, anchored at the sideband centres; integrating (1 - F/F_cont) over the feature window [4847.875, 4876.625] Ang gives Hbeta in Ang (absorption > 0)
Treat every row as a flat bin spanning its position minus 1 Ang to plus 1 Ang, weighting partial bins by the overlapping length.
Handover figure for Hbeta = 2.50 Ang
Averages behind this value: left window 75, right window 72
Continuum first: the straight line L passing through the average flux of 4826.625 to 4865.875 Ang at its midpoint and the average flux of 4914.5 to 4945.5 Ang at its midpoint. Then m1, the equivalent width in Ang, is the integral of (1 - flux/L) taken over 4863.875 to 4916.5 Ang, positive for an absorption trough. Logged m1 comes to -1.0 Ang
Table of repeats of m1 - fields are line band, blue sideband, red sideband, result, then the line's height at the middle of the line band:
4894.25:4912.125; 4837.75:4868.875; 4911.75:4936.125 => -1.1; 70.7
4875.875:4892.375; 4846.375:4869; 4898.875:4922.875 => -0.6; 69.4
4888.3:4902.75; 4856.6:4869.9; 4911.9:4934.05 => -1.5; 67.2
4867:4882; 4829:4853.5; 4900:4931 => 0.3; 73.6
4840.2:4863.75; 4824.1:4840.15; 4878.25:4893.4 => 1.8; 74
